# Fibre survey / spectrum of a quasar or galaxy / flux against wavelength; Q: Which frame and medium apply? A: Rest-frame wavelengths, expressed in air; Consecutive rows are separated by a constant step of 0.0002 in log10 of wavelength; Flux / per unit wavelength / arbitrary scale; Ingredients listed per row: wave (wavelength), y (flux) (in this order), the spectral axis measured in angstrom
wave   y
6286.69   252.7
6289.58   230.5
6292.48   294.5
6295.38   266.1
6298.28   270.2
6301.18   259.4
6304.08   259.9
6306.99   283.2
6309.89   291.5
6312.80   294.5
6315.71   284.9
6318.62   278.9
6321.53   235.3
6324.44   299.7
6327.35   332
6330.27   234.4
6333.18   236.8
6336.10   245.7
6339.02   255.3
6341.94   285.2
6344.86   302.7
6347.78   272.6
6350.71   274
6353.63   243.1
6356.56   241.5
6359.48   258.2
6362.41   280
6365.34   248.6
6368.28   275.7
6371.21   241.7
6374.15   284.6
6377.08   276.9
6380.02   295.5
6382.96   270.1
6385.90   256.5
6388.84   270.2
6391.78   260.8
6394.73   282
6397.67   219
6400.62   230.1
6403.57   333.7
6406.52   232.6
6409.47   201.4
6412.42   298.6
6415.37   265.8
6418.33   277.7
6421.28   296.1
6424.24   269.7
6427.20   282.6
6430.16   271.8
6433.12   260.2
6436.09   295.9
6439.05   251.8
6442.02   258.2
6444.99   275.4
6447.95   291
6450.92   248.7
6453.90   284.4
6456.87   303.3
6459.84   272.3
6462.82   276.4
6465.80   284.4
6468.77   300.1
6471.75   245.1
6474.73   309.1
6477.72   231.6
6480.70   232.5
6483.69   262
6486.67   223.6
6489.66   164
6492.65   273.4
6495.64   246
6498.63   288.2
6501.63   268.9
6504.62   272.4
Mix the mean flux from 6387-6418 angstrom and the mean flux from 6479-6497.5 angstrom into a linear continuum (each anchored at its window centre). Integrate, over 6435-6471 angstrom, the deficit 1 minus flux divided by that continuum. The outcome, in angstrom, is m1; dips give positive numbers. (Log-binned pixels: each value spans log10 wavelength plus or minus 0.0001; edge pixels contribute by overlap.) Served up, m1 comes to -4.8 angstrom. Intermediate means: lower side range 260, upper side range 235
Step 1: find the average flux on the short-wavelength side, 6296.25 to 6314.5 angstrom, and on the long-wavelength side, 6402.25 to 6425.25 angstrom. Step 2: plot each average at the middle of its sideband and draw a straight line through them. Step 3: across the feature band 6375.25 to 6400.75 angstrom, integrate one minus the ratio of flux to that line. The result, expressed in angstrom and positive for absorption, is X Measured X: 0.8 angstrom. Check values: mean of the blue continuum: 276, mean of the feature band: 264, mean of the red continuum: 272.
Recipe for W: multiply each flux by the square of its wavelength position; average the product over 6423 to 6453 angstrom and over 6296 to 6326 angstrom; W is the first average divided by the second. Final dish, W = 1.0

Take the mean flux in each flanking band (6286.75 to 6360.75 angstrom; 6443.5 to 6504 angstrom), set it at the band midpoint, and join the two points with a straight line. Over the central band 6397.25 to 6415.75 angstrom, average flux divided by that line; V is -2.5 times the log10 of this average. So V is 0.04 mag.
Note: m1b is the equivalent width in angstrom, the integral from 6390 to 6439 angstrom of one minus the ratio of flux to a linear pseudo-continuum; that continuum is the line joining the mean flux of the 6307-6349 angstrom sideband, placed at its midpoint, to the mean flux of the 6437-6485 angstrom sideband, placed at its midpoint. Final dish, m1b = 1.0 angstrom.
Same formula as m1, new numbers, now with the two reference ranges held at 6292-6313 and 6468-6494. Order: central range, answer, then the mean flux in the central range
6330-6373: 1.2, 261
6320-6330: -0.4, 282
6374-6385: -0.7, 280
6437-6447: -0.5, 265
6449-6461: -1.3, 278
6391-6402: 0.6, 247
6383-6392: -0.1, 264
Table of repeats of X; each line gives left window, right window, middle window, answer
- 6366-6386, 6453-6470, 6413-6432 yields 0.1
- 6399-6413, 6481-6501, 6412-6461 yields -4.8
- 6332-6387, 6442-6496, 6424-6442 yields -0.5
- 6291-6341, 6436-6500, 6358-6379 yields 0.2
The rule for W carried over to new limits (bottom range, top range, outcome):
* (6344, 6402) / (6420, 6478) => 1.07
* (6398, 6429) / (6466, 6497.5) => 0.96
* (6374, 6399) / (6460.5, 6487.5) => 1.01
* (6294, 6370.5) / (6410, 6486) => 1.05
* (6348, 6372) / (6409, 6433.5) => 1.07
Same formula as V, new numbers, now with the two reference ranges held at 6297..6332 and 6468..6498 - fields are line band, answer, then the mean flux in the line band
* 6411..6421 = -0.091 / 283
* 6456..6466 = -0.124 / 283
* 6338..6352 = -0.028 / 279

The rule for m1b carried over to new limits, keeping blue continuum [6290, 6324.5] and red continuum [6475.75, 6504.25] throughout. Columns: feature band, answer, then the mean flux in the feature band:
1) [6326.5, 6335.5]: 0.3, 261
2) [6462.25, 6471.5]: -1.2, 283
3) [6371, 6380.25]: -0.5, 276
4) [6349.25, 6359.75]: 0.5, 254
